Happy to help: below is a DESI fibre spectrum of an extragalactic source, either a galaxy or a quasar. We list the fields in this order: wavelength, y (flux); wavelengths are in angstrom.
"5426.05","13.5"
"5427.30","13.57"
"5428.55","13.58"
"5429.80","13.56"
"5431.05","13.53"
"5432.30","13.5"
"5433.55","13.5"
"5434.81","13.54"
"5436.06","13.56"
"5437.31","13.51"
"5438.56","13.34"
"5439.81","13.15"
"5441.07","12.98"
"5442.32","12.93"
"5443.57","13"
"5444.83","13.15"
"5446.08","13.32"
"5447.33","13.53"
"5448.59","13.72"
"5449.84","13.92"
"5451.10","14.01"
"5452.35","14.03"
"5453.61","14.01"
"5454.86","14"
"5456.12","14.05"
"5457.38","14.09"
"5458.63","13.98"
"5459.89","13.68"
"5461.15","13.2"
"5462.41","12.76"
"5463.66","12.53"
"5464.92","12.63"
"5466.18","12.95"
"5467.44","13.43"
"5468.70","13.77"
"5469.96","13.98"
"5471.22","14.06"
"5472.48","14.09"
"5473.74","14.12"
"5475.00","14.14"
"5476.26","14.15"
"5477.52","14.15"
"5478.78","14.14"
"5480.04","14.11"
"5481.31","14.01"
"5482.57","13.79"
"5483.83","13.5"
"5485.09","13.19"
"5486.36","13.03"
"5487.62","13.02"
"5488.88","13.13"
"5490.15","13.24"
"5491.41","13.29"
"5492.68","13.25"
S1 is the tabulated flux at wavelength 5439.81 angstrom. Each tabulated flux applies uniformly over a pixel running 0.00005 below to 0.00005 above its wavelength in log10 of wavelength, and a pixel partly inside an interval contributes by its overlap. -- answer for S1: 13.15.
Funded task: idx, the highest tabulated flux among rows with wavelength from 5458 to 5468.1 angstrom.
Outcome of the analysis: 13.98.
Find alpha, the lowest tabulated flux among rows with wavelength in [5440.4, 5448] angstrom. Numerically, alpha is 12.93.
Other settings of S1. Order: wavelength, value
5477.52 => 14.15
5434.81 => 13.54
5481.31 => 14.01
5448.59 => 13.72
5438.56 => 13.34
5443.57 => 13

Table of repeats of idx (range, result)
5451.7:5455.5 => 14.03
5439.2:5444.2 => 13.15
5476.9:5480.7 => 14.15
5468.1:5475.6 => 14.14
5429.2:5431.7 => 13.56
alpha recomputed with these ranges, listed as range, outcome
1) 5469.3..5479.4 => 13.98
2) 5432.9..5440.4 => 13.15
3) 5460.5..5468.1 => 12.53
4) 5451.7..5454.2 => 14.01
